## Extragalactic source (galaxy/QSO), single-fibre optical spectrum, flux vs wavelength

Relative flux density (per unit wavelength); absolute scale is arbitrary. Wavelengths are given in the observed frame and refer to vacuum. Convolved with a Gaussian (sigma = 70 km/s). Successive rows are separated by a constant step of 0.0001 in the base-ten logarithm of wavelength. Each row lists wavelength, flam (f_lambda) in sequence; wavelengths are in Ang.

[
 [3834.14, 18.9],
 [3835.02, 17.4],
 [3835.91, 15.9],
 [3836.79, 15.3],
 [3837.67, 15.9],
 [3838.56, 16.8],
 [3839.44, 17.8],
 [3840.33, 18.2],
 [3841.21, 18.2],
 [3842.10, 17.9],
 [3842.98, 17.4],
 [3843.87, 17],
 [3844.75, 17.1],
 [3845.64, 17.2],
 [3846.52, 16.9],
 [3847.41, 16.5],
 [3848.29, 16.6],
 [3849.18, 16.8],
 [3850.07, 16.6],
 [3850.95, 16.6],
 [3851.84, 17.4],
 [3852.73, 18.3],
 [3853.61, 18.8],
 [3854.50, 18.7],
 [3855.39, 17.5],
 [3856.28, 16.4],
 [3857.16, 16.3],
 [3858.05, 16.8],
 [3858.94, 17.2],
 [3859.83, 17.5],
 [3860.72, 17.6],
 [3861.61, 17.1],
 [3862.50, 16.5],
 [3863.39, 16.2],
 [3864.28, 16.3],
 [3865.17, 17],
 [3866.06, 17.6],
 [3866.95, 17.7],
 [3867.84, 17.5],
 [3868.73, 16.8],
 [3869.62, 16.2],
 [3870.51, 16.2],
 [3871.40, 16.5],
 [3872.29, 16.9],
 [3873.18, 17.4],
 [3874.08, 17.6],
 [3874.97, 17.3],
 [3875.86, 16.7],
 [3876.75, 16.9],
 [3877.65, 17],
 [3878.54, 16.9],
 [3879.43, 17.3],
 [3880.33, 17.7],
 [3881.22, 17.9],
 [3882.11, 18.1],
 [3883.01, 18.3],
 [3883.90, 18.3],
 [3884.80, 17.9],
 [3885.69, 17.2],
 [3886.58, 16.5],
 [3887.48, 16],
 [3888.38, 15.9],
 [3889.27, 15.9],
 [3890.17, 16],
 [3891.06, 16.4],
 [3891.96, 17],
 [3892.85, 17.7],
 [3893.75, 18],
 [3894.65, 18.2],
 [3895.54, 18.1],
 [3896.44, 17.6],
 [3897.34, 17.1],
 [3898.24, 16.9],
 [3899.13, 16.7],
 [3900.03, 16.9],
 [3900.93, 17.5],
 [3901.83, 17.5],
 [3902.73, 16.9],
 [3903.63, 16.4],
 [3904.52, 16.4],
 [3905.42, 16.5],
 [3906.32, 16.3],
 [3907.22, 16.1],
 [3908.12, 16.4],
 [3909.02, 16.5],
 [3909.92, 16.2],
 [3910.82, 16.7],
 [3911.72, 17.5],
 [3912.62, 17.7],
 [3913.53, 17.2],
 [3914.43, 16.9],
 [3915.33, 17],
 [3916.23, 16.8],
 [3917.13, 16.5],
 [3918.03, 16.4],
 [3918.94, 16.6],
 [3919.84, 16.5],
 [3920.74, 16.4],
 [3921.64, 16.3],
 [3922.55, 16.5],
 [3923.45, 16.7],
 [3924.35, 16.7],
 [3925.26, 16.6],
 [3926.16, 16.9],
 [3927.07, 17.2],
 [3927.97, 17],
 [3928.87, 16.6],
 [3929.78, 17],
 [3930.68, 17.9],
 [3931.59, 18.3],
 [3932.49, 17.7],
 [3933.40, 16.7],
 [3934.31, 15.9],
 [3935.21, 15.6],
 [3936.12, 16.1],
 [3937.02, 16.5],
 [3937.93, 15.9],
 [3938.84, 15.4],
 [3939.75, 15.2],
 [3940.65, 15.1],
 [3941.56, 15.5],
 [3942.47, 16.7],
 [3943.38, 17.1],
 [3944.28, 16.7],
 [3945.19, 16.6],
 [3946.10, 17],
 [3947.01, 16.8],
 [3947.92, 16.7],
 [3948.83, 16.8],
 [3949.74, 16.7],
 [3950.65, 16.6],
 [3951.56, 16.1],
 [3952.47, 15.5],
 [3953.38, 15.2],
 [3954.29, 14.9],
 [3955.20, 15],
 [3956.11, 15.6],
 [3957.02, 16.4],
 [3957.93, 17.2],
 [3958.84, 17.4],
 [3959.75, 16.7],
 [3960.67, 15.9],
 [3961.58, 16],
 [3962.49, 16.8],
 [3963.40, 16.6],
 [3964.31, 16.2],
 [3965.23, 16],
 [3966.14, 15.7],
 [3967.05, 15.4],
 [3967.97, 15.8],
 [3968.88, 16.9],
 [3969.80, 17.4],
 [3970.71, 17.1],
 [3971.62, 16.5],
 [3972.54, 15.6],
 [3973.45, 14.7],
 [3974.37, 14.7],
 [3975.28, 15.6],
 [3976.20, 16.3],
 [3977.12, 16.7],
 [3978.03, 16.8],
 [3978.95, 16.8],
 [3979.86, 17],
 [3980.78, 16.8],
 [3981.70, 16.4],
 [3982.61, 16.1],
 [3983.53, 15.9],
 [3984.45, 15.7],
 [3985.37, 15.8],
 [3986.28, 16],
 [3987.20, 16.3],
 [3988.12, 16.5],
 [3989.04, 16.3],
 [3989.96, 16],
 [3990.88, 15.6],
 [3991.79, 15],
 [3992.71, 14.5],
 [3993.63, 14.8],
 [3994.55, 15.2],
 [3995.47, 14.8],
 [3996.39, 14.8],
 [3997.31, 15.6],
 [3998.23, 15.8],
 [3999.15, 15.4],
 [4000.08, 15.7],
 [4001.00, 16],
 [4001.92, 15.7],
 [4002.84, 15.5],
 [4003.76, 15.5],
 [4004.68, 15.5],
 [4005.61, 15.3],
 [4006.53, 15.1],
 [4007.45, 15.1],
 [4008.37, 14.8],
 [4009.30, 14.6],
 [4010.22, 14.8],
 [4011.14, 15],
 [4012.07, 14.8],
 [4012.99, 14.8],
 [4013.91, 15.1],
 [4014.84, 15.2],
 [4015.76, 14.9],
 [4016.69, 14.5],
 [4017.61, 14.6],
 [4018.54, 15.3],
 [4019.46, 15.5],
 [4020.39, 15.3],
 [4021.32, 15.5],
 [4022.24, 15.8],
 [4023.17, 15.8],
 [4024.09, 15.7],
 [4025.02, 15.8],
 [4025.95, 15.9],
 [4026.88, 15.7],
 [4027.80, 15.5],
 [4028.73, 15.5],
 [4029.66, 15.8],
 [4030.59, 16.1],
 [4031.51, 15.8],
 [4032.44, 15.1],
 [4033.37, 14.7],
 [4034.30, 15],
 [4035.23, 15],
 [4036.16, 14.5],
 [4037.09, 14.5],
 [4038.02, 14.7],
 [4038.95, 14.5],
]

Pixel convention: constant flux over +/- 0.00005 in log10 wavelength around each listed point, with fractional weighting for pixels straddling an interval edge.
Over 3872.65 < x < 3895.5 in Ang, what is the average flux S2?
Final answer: 17.2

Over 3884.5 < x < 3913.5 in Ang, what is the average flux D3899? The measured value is 16.9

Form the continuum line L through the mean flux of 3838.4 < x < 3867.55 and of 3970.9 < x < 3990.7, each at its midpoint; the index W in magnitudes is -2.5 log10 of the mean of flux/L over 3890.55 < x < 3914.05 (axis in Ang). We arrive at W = -0.01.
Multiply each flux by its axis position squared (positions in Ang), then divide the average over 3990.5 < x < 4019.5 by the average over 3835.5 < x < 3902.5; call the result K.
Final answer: 0.95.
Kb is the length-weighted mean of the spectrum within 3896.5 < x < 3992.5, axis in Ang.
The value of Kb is 16.4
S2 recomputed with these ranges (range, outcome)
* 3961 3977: 16.1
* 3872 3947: 16.8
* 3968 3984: 16.3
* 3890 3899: 17.3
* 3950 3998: 16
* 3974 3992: 16.1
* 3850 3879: 17.1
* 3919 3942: 16.5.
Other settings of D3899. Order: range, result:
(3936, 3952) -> 16.3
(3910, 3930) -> 16.8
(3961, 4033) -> 15.7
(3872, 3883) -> 17.3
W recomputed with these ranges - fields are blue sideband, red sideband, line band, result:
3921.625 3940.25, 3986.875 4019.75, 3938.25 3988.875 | -0.013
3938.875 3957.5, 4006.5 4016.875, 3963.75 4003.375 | -0.032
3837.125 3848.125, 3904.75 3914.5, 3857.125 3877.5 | 0.004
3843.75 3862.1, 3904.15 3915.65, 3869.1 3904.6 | -0.013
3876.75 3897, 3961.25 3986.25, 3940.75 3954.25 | 0.012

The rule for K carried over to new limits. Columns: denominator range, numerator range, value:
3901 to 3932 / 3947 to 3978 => 0.98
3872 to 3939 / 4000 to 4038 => 0.96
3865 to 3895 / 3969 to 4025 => 0.97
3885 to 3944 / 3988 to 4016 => 0.95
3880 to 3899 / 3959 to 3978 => 0.97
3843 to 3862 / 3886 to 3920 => 1.00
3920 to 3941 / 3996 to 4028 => 0.96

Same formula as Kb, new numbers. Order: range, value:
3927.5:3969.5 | 16.3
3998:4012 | 15.3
